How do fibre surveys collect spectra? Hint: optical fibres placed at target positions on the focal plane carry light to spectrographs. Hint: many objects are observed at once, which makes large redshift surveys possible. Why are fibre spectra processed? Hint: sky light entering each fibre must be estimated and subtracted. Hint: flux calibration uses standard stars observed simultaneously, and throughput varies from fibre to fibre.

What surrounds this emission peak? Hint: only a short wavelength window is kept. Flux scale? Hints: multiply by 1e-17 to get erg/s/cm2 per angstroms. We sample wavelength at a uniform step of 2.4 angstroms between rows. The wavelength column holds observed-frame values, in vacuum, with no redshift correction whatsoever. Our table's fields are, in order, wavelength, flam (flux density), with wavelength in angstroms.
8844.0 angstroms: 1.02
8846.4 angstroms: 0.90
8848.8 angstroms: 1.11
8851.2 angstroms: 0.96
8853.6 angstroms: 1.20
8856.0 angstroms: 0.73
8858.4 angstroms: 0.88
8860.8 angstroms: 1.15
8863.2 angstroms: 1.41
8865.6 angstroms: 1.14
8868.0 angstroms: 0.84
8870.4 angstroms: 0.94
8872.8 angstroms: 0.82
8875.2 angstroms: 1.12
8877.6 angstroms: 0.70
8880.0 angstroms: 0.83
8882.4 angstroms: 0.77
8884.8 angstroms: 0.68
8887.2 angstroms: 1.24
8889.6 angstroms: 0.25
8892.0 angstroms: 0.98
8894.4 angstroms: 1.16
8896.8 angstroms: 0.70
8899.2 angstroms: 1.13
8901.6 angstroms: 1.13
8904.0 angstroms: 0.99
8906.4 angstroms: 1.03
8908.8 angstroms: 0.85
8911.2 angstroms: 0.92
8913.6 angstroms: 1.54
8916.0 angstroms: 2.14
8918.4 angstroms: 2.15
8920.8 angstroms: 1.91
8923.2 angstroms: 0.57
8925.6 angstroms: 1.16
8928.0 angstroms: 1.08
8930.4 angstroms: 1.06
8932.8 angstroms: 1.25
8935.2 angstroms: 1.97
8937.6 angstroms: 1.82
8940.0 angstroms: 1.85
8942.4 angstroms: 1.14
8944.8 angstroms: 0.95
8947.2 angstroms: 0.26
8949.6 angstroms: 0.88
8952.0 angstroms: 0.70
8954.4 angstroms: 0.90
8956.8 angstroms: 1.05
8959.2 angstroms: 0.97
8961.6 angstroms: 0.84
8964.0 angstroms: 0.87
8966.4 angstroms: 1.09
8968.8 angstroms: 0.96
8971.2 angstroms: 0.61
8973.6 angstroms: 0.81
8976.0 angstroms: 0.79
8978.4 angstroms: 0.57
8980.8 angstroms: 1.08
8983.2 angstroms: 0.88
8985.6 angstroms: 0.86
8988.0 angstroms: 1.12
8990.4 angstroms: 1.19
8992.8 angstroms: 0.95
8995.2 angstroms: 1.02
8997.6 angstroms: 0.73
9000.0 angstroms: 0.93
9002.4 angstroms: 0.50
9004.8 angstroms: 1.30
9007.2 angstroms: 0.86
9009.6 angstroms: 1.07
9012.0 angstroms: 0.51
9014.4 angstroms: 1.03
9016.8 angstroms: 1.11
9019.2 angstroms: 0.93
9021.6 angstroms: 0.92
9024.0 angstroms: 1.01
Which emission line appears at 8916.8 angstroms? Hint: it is [S II] 6716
